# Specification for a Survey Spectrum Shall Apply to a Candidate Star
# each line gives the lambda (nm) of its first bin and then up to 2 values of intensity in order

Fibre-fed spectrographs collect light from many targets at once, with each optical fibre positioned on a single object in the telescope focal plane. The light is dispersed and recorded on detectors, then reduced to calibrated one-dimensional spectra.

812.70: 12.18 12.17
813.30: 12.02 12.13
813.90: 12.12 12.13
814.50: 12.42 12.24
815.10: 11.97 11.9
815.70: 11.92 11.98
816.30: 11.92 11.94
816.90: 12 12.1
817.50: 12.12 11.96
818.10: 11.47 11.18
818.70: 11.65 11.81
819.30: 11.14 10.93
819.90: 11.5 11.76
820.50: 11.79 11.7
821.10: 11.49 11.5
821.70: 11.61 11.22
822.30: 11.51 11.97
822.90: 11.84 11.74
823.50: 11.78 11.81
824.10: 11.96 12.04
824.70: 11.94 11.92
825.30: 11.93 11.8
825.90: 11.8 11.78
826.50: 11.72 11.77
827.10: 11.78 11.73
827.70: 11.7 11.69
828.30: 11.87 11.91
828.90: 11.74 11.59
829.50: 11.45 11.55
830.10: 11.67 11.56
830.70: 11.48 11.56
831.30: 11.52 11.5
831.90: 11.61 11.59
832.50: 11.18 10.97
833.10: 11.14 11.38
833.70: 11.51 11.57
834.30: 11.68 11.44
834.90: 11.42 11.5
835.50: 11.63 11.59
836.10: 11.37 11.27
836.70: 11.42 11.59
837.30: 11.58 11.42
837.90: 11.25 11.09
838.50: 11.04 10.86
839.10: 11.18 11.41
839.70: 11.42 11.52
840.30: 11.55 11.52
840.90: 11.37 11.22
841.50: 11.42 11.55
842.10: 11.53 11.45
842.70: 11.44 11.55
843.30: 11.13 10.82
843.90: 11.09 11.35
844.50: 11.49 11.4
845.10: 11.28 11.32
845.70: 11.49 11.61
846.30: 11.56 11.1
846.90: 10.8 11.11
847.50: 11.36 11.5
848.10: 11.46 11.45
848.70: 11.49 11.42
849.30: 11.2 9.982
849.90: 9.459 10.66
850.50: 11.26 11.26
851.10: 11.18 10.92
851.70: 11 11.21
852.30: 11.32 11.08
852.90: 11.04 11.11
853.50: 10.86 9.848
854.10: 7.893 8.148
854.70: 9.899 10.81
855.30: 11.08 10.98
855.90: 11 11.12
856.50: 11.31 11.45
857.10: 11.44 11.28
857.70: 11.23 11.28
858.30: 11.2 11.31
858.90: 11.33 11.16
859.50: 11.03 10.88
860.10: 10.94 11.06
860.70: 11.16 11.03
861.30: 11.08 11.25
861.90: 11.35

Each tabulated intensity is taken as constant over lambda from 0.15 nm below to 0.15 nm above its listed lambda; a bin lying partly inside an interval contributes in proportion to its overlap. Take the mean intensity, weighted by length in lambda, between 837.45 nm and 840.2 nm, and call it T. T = 11.2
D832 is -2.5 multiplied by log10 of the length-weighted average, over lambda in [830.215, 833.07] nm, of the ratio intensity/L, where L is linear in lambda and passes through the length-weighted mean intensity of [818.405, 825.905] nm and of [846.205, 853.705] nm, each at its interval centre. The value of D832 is 0.00 mag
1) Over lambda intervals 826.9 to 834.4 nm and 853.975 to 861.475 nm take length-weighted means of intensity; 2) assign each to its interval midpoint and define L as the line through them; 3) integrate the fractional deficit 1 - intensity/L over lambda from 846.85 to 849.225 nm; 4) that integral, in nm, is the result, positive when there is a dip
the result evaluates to -0.05 nm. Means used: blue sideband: 11.6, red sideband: 10.9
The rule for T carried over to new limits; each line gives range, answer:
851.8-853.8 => 11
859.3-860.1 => 11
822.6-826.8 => 11.9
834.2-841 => 11.4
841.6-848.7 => 11.3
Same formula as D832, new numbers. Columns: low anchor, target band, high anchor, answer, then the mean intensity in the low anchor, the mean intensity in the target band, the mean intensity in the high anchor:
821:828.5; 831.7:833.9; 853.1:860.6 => 0.016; 11.8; 11.3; 10.8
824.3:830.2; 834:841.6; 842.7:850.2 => 0.005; 11.8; 11.4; 11.2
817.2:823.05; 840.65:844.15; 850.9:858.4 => -0.025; 11.6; 11.3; 10.8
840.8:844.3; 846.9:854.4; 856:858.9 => 0.047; 11.3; 10.8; 11.3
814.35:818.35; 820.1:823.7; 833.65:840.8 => 0.015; 12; 11.7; 11.4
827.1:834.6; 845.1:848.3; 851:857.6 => -0.033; 11.6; 11.3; 10.7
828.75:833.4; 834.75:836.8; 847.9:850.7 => -0.012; 11.5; 11.5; 10.9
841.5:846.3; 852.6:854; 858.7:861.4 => 0.055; 11.4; 10.7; 11.1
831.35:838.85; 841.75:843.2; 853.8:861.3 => -0.027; 11.4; 11.5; 10.8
